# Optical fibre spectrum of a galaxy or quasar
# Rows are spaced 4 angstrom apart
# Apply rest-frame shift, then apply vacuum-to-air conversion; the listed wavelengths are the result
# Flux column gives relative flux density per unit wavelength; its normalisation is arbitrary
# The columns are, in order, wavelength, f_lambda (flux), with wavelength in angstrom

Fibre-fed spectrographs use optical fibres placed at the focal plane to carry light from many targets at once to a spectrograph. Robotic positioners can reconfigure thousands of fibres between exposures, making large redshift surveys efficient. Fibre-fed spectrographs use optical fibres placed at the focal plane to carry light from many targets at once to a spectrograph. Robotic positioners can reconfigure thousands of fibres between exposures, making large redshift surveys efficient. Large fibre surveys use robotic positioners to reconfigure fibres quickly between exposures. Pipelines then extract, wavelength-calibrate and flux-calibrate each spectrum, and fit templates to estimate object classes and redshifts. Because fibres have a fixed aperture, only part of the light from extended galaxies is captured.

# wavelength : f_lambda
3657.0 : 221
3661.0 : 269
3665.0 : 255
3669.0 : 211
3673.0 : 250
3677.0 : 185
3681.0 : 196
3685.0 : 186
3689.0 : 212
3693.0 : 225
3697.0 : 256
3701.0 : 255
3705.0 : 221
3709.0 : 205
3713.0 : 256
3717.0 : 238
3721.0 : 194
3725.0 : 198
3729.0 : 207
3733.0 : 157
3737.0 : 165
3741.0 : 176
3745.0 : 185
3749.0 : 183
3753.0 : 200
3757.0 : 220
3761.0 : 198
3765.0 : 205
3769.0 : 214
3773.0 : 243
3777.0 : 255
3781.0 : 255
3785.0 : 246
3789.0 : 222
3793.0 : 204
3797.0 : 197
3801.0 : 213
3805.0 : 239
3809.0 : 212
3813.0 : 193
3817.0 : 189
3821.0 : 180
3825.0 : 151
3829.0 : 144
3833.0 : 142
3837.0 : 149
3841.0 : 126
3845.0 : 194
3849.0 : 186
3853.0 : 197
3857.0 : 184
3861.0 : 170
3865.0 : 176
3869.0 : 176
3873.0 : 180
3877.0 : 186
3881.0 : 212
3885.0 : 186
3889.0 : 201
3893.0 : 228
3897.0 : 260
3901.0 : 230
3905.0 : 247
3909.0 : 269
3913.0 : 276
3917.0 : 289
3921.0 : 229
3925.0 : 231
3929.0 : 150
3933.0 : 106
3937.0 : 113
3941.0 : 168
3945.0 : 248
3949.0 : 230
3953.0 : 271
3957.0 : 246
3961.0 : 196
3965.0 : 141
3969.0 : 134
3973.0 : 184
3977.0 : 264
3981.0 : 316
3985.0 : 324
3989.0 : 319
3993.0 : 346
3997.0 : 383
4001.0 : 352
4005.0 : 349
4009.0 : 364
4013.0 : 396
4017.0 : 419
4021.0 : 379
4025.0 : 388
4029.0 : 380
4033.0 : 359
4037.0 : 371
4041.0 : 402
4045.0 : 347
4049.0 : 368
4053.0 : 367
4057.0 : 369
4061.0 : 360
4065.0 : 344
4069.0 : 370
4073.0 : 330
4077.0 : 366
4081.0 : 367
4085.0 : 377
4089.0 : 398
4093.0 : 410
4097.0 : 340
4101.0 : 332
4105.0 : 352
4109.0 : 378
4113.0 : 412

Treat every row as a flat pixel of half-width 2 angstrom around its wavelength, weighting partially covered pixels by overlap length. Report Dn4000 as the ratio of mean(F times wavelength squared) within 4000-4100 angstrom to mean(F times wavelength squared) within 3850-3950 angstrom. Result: 1.9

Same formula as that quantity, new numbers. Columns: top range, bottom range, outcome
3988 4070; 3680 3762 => 2.09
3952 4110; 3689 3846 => 1.91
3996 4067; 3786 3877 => 2.24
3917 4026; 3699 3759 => 1.50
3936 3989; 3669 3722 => 1.16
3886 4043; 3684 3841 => 1.51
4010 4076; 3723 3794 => 2.07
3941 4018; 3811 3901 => 1.65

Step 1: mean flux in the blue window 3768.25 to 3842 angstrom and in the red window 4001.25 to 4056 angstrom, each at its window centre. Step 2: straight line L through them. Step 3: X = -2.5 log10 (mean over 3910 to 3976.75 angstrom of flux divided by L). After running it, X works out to 0.444 mag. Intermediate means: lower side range 199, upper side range 375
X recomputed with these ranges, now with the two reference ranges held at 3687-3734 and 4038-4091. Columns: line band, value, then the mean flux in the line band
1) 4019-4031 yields -0.095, 382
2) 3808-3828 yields 0.407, 182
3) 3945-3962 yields 0.316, 240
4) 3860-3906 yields 0.389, 204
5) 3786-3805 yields 0.190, 214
